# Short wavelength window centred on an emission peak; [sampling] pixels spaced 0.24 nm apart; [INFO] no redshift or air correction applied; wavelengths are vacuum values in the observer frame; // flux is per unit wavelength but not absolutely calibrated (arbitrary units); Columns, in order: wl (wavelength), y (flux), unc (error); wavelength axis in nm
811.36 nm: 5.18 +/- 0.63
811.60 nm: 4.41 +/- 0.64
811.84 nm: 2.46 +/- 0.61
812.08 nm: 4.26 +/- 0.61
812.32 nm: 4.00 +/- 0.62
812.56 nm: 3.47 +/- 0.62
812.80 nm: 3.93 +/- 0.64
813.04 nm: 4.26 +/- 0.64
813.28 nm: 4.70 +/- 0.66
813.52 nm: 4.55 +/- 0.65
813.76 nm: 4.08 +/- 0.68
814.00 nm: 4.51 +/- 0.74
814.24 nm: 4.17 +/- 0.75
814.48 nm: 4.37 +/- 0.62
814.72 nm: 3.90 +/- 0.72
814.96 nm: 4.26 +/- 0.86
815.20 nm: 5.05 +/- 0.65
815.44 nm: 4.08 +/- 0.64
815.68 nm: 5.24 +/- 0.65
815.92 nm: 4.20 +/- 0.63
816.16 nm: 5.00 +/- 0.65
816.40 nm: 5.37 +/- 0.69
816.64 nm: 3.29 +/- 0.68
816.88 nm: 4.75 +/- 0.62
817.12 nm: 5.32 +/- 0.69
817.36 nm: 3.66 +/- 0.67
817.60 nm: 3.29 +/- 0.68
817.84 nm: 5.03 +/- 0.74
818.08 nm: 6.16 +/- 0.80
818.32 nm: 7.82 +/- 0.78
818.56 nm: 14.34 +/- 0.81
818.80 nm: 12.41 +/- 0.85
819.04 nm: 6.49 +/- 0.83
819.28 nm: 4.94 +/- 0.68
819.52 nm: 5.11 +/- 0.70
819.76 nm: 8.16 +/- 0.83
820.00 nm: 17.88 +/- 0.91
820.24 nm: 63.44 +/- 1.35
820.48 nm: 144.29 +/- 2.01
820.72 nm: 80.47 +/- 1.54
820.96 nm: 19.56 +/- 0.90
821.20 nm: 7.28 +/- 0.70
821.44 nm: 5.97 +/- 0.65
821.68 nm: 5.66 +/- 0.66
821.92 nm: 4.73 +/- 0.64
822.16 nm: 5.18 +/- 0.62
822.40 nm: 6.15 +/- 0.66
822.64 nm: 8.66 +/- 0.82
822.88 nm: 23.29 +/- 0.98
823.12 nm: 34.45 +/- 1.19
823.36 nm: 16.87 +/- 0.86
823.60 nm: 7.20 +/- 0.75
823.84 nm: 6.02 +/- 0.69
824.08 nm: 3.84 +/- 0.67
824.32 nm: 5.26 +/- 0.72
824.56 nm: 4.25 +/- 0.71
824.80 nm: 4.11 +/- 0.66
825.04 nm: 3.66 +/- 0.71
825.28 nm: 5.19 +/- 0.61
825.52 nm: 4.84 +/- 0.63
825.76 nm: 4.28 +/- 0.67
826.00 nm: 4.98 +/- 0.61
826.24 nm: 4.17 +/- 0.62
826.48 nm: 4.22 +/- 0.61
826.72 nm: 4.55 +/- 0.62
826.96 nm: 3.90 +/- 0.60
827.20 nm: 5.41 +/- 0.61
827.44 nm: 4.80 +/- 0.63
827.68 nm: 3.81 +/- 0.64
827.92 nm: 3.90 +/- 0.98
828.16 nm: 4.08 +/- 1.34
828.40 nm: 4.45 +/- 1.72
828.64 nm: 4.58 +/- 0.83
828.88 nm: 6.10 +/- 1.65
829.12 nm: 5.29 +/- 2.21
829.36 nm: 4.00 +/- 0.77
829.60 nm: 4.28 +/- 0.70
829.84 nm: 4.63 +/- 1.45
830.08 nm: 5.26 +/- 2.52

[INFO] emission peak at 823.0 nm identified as [N II]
